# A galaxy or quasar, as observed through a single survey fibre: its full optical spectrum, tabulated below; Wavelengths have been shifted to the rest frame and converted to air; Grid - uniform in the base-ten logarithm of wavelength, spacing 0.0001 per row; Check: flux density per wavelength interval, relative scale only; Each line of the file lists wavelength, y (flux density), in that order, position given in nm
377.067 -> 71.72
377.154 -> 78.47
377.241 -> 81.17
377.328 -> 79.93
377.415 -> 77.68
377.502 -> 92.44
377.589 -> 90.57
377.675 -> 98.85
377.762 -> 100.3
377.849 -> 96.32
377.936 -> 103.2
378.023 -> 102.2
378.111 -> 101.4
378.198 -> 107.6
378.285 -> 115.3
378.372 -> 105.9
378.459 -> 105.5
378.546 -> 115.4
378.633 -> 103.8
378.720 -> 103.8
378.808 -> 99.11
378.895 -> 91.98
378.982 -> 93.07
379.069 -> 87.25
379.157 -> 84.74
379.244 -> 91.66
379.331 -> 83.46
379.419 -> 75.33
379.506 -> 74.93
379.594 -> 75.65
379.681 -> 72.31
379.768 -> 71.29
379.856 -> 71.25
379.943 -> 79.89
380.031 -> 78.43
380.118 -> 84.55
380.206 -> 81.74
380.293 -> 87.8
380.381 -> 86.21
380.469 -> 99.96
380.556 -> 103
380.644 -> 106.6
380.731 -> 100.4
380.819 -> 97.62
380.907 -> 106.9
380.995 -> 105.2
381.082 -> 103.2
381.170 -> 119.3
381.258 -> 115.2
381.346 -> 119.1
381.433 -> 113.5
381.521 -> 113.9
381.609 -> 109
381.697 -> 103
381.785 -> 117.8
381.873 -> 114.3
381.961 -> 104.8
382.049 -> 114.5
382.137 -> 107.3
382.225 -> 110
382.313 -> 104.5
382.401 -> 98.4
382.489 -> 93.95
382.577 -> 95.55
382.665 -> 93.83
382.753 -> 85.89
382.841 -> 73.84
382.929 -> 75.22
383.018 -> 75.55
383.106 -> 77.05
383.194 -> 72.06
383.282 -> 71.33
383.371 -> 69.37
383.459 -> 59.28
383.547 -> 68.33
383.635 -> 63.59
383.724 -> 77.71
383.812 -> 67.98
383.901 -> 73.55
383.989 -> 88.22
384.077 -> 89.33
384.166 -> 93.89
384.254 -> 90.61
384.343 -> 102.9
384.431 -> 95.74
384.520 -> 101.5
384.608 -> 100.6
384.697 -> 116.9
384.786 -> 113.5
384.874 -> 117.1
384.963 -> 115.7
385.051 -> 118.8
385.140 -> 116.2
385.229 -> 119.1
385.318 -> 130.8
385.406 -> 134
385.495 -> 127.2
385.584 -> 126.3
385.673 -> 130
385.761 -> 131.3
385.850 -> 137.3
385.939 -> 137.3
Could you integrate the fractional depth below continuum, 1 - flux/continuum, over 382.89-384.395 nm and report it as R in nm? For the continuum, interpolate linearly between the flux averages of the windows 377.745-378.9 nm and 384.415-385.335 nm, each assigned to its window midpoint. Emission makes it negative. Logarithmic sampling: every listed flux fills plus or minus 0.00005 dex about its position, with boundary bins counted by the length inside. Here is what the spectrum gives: 0.46 nm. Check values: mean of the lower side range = 104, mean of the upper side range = 113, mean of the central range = 77.5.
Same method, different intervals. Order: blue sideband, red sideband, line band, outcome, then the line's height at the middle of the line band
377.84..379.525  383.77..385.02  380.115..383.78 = 0.11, 97.7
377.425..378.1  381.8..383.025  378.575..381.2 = 0.17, 97.1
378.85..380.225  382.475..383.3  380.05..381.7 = -0.43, 81.2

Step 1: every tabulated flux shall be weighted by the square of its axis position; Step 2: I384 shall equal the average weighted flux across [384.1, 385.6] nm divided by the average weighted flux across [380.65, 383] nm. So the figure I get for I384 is 1.10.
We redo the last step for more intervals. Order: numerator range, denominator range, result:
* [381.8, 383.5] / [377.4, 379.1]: 0.92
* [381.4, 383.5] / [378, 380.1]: 1.05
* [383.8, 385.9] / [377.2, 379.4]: 1.19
